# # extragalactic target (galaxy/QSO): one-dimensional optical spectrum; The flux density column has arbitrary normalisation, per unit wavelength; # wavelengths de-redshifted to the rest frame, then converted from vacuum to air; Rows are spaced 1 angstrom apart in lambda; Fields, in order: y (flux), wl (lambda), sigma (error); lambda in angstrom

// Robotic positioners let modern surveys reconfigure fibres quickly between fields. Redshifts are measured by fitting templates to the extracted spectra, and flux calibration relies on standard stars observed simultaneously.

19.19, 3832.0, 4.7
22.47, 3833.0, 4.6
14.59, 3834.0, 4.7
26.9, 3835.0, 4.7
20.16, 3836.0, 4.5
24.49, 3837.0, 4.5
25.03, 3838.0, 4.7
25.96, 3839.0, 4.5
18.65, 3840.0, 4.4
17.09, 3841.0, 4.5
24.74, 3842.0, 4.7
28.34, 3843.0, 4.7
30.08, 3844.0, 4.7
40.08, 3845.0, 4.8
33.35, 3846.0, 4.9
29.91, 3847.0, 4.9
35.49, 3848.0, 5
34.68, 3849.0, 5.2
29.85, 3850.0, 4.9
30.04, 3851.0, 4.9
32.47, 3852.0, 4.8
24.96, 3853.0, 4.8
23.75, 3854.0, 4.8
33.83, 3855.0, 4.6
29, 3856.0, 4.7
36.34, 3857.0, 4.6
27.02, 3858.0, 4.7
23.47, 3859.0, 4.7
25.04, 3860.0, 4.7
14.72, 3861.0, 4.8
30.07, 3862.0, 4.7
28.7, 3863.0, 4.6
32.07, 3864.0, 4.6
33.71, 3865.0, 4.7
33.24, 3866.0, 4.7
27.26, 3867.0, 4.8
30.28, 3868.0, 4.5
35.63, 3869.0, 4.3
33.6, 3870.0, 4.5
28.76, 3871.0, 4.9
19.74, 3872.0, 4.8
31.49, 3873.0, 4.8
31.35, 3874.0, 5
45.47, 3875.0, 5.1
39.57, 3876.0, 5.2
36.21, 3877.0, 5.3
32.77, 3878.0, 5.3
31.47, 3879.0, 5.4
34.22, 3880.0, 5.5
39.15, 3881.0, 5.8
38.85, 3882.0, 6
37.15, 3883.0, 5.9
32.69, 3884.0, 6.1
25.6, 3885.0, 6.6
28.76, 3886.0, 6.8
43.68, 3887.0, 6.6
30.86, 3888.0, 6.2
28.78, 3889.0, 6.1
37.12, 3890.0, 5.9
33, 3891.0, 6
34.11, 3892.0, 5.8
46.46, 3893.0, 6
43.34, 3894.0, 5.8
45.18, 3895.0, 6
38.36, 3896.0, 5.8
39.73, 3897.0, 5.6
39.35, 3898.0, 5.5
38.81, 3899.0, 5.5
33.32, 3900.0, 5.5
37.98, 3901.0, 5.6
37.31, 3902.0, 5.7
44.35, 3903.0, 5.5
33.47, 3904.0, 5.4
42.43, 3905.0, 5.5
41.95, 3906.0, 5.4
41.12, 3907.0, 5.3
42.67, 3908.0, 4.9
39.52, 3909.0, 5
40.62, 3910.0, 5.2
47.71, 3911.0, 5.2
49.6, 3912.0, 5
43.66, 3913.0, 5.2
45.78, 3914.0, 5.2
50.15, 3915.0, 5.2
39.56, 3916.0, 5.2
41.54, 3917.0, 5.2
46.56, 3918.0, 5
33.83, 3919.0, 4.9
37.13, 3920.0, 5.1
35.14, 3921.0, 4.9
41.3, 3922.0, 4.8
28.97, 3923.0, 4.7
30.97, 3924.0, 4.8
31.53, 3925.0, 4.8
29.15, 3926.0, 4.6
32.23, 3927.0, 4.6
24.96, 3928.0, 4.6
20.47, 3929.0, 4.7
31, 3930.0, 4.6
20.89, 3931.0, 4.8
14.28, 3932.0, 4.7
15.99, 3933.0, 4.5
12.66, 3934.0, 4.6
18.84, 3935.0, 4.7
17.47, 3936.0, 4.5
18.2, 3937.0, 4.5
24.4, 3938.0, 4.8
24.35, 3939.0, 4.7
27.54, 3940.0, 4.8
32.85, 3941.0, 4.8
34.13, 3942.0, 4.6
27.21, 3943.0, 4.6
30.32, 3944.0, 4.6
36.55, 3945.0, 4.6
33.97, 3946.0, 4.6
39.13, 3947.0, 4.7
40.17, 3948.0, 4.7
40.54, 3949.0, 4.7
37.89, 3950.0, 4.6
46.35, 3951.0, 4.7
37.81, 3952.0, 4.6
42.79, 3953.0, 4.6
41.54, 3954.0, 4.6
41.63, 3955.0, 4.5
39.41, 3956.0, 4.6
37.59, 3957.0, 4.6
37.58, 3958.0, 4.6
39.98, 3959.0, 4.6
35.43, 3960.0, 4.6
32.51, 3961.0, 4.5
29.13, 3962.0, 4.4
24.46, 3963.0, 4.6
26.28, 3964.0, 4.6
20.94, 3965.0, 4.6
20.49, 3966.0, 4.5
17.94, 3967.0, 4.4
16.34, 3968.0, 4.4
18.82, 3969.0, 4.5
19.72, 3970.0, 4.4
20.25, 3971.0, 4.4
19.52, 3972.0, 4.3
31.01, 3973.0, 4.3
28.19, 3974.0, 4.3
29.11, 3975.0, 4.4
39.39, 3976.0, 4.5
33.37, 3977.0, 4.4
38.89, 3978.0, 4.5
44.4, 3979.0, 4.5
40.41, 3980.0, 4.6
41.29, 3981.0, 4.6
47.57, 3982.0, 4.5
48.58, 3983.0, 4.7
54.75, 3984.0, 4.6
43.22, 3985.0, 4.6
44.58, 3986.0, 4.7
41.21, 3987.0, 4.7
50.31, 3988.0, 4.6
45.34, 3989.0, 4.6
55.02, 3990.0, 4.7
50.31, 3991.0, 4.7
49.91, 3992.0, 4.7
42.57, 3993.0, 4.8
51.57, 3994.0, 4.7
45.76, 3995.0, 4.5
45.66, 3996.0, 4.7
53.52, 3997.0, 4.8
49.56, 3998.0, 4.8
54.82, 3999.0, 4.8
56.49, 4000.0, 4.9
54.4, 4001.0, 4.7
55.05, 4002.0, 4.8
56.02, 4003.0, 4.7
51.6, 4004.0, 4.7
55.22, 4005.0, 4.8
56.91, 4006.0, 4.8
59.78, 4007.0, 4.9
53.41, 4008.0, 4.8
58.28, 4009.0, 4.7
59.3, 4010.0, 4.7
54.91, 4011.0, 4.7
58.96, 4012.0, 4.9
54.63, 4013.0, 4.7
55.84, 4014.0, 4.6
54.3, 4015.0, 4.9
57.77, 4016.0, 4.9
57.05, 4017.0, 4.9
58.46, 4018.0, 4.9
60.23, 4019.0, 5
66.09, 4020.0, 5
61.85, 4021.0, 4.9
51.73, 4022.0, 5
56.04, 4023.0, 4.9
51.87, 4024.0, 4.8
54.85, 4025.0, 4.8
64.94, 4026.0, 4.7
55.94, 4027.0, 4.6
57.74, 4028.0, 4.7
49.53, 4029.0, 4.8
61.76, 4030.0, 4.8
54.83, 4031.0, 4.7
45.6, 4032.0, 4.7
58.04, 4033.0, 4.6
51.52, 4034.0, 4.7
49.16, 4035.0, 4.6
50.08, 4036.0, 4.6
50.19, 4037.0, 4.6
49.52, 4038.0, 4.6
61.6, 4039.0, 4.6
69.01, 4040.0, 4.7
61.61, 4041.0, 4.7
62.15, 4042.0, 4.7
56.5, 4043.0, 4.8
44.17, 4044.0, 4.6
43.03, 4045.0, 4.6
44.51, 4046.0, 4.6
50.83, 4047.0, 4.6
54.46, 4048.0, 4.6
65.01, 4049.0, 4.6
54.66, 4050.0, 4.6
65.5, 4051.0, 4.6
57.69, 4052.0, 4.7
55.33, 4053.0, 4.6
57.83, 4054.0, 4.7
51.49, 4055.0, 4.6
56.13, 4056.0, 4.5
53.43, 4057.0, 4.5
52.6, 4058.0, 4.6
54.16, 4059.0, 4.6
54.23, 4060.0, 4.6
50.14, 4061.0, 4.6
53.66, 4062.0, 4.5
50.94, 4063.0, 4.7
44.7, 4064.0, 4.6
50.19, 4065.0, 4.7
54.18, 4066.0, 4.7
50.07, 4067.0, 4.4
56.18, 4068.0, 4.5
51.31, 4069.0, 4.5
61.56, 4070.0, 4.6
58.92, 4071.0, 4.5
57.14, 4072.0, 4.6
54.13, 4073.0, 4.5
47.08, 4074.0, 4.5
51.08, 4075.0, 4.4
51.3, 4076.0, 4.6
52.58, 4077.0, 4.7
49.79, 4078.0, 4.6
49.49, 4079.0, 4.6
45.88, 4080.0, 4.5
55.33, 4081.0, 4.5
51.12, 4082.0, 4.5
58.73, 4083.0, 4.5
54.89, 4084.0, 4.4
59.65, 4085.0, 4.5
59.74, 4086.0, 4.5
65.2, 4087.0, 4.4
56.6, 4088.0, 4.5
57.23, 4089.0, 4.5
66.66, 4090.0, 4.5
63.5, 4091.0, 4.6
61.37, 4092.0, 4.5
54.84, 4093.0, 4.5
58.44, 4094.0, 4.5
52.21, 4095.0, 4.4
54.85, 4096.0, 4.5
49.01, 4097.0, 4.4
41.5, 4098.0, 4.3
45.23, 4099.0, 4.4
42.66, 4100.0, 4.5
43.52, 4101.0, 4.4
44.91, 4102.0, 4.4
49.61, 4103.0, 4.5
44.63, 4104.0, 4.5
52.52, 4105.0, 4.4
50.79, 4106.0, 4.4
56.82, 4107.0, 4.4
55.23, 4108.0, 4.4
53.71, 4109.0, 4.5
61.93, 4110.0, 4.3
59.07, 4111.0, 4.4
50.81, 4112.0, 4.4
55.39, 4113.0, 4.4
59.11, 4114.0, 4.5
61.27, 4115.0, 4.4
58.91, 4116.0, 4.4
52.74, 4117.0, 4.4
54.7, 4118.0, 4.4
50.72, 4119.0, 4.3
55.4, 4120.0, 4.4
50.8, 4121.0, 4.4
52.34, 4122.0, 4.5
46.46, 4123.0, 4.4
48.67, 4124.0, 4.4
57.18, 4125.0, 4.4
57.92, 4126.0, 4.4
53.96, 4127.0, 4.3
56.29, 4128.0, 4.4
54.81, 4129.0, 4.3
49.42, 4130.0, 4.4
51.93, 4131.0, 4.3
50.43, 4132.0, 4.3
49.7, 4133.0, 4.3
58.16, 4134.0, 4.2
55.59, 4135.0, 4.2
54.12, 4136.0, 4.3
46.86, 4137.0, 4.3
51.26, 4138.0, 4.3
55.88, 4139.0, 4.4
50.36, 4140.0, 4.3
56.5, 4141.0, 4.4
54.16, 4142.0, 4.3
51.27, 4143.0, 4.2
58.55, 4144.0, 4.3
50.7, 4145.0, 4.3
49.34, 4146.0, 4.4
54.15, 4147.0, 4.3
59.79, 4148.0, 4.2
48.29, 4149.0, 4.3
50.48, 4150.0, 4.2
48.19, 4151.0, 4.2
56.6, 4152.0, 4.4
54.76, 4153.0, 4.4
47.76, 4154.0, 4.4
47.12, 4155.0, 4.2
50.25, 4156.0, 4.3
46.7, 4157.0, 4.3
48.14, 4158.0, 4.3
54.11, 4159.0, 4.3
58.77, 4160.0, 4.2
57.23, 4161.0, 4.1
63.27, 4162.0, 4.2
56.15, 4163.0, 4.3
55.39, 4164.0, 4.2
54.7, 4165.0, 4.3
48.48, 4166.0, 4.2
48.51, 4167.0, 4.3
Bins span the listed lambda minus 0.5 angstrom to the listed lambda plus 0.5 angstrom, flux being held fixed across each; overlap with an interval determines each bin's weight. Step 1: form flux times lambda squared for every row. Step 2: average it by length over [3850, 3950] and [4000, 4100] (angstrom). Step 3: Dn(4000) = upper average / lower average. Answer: 1.8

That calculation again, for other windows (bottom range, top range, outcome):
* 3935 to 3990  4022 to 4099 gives 1.68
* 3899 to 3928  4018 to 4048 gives 1.50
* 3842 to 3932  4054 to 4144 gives 1.73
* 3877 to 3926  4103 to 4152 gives 1.57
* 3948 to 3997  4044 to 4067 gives 1.48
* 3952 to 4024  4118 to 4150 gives 1.28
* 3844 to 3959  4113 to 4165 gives 1.77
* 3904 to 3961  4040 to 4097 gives 1.70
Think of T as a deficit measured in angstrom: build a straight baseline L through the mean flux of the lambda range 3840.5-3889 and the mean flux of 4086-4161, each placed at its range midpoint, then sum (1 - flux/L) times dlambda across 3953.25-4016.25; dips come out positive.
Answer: -1.4 angstrom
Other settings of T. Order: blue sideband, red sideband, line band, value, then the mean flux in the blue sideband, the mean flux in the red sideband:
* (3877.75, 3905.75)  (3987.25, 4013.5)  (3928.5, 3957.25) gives 9.1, 36.8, 52.9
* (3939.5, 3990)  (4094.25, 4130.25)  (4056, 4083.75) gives -3.1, 35.2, 52.4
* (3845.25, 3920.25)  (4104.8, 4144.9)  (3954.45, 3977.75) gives 7.2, 35.4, 54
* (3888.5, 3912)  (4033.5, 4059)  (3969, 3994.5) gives 4.3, 39.6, 54.7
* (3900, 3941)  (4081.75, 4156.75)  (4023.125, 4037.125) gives -3.0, 33.4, 53.5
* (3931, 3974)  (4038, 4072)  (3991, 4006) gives -4.1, 29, 54.7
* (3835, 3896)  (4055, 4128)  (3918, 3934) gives 3.7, 31.3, 53.6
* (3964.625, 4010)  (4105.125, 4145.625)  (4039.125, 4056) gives -3.0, 42.7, 54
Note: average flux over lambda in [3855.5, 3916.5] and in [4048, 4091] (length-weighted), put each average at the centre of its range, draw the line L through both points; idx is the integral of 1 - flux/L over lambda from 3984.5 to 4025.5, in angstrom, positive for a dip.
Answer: -4.5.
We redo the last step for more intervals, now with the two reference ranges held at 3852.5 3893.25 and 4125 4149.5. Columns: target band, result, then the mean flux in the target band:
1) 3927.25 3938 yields 4.9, 20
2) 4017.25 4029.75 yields -3.8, 57.5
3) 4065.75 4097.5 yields -4.2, 55.3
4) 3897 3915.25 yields -3.6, 41.5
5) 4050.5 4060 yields -1.9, 55.9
